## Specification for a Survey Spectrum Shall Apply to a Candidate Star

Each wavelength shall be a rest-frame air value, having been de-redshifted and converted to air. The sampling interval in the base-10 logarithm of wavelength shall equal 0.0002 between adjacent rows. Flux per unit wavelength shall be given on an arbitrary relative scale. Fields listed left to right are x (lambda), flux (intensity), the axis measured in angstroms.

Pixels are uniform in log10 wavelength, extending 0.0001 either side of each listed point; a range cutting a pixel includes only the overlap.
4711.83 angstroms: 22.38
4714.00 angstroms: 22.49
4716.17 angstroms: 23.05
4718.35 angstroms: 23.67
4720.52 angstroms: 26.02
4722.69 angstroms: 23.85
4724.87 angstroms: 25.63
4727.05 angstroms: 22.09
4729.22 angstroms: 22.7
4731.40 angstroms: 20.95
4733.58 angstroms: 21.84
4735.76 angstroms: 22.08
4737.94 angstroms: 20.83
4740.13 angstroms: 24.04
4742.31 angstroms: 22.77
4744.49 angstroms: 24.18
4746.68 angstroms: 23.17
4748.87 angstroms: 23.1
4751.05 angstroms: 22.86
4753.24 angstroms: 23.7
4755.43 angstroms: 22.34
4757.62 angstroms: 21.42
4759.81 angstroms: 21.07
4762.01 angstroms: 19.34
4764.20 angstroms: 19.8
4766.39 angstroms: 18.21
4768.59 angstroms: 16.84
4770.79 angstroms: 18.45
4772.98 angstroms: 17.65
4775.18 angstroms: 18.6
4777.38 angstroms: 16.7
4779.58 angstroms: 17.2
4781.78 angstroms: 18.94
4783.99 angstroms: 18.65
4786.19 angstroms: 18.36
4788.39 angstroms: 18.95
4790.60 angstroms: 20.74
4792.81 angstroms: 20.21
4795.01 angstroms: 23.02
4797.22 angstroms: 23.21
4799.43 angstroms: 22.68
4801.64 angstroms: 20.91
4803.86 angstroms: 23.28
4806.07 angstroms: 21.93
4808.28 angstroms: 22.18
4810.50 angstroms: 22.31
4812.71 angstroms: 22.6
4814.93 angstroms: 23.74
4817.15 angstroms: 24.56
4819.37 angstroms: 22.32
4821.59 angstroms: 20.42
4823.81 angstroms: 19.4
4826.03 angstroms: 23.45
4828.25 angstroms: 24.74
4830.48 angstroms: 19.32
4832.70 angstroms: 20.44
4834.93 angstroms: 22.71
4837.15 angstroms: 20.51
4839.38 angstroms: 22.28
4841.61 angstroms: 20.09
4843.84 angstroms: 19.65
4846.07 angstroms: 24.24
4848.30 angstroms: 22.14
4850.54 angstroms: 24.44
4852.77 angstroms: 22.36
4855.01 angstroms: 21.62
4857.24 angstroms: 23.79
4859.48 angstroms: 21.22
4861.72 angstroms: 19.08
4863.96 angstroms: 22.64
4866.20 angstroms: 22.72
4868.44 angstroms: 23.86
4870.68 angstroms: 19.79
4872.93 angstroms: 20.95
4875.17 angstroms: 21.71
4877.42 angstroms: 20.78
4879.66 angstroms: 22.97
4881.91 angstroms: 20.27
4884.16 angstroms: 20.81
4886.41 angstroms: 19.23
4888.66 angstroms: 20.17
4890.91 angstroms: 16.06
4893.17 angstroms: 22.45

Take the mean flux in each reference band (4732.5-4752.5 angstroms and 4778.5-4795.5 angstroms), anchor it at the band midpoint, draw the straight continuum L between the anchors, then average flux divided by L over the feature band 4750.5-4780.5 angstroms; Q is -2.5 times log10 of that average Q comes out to 0.082 mag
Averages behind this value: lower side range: 22.8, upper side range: 19.4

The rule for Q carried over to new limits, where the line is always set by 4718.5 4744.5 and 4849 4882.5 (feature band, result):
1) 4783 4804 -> 0.08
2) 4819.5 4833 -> 0.04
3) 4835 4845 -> 0.06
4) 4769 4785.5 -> 0.25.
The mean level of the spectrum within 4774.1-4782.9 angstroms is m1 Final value 17.8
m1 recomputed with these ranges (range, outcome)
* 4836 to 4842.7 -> 21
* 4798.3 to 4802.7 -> 21.8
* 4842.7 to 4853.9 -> 22.6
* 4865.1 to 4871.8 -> 22.1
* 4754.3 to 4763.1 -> 21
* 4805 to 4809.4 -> 22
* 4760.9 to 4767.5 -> 19.1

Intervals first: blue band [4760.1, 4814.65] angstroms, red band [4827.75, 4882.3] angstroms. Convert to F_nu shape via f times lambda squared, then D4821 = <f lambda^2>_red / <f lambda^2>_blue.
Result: 1.11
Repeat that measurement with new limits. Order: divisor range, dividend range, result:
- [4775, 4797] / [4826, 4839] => 1.15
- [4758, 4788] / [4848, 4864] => 1.24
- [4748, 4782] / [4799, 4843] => 1.14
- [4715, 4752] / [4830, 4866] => 0.99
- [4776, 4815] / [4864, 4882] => 1.08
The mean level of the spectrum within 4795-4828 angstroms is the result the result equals 22.4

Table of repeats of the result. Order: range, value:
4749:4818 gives 20.7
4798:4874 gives 22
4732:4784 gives 20.6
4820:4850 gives 21.6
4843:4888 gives 21.7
